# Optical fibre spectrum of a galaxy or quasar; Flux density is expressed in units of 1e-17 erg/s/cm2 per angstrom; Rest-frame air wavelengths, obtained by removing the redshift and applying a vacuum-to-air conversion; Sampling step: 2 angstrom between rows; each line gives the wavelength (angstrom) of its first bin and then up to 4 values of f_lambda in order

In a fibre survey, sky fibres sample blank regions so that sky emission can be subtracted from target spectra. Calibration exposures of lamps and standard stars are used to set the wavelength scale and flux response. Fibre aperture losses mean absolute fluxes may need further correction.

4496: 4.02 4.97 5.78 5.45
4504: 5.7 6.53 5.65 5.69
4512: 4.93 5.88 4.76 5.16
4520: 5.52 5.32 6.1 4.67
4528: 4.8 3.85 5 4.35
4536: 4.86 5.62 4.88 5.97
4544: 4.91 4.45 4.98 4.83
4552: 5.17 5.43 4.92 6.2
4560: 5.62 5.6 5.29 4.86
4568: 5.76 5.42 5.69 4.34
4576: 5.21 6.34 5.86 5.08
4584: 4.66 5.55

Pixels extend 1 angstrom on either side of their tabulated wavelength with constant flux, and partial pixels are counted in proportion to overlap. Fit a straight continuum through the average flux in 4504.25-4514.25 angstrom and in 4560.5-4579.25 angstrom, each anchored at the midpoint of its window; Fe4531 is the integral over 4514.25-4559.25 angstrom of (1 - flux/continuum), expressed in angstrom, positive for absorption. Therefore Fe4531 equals 3.9 angstrom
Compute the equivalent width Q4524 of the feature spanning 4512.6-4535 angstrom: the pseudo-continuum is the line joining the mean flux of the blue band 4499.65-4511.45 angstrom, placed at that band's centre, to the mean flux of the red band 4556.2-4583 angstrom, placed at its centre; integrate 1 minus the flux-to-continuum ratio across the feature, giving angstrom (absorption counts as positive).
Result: 2.6 angstrom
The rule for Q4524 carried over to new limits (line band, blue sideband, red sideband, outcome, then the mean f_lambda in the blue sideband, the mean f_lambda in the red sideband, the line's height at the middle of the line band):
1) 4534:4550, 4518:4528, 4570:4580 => 1.0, 5.32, 5.44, 5.36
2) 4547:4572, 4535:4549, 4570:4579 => -0.4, 5.1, 5.4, 5.26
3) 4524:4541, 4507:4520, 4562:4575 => 1.6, 5.36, 5.26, 5.32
